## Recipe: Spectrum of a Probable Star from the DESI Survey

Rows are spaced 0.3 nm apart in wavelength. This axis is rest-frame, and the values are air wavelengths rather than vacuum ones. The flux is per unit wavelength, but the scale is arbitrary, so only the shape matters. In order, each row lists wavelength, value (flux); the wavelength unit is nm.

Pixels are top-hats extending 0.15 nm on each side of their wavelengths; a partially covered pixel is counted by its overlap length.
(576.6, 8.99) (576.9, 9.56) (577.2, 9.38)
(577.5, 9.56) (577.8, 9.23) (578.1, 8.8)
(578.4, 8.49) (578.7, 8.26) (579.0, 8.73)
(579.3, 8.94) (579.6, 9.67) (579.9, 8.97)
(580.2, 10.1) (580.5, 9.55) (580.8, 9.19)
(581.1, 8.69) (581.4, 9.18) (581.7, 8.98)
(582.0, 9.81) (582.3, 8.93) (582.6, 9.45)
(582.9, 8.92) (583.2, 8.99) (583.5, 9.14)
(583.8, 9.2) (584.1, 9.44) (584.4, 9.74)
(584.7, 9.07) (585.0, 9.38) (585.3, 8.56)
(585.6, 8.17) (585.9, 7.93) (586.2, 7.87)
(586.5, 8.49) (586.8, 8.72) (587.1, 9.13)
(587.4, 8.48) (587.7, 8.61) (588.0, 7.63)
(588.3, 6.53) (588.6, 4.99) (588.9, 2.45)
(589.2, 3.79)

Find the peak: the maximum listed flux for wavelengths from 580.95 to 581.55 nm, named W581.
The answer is 9.18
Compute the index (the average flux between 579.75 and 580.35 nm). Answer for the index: 9.53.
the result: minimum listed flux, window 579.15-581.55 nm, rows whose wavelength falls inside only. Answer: 8.69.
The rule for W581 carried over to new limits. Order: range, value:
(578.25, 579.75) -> 9.67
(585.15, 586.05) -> 8.56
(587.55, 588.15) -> 8.61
